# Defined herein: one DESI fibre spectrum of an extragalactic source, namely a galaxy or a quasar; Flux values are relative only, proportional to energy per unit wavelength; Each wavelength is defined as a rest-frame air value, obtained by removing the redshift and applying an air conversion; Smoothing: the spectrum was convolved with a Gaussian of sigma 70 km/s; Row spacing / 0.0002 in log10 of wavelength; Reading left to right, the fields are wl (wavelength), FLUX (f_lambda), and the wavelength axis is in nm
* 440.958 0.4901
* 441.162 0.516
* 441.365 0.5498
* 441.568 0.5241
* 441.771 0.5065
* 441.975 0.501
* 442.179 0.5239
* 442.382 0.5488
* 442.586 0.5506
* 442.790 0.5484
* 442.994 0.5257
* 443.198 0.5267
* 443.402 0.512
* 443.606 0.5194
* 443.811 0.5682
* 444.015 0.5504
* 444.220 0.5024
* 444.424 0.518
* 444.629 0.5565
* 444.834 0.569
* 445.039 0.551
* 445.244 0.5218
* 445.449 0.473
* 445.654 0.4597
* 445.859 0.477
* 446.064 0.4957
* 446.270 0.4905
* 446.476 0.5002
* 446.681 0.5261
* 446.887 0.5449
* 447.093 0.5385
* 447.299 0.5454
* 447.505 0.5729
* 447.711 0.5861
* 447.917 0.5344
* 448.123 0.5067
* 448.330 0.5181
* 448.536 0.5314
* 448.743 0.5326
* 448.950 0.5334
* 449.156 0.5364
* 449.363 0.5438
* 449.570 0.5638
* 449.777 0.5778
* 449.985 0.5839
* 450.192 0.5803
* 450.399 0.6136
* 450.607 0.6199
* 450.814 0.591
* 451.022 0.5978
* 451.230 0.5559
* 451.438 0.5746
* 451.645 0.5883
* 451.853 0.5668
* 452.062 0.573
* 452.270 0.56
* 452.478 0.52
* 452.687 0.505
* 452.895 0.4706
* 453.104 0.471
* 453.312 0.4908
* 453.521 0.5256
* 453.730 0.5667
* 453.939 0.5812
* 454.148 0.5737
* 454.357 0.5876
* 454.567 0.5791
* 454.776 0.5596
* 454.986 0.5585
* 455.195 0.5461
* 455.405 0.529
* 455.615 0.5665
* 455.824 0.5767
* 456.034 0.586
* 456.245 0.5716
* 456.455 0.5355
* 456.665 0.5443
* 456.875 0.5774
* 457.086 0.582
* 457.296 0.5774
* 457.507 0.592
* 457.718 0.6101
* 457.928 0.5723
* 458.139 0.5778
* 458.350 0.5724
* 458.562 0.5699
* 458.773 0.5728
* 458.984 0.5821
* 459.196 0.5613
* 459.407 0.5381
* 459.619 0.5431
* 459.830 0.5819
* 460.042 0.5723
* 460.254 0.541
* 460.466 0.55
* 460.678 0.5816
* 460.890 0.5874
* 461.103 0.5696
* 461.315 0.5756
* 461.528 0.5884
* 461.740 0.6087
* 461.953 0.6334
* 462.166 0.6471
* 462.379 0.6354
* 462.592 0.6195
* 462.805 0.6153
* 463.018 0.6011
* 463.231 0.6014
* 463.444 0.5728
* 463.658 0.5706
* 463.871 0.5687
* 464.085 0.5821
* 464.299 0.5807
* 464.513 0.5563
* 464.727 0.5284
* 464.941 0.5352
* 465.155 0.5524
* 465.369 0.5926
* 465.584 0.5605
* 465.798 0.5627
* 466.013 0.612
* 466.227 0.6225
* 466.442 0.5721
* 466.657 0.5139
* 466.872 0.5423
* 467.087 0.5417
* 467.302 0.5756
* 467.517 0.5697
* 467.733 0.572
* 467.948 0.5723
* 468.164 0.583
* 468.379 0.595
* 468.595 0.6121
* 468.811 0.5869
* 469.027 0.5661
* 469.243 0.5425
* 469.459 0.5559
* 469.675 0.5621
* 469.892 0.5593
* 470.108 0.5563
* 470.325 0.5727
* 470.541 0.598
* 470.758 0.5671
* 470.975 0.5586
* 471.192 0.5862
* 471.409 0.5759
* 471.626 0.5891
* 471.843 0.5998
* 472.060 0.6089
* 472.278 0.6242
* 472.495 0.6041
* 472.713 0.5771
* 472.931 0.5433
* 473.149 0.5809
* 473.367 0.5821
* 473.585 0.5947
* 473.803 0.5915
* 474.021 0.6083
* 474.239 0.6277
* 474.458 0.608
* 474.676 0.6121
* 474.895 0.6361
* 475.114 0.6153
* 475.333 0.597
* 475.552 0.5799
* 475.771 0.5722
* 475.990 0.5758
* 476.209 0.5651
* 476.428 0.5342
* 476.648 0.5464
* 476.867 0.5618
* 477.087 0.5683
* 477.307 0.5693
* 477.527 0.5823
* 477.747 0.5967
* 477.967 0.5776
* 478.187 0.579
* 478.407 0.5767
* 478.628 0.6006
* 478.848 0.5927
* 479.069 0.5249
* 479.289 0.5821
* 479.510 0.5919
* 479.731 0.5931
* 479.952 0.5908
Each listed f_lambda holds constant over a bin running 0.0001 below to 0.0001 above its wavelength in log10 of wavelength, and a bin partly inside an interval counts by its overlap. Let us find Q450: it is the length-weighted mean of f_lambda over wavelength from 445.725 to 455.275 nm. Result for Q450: 0.548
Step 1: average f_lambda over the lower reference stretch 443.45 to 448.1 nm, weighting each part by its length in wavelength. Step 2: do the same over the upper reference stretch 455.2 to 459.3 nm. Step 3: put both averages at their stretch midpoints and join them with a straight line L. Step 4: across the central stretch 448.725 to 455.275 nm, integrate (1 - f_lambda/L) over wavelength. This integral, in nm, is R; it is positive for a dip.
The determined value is -0.08 nm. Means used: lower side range 0.527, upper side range 0.571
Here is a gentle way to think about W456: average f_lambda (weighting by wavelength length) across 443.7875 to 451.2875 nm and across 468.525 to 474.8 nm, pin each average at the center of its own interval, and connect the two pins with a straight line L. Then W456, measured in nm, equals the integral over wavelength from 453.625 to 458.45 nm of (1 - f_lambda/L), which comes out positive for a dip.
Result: -0.117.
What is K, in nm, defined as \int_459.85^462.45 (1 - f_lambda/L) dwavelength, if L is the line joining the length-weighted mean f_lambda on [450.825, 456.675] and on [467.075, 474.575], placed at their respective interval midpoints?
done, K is -0.11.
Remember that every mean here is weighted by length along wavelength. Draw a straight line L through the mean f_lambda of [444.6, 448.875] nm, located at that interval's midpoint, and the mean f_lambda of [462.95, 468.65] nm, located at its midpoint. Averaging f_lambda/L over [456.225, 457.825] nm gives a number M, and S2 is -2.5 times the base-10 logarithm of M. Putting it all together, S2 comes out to -0.05 mag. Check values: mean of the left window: 0.525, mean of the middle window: 0.574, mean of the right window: 0.572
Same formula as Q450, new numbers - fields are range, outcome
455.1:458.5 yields 0.57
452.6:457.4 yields 0.551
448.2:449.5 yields 0.533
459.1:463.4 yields 0.588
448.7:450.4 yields 0.561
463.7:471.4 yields 0.569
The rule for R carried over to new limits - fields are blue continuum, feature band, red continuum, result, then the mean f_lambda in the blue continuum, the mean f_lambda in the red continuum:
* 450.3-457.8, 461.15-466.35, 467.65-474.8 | -0.13 nm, 0.562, 0.584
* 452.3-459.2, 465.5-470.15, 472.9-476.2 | 0.09 nm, 0.557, 0.595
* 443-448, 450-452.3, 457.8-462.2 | -0.16 nm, 0.527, 0.577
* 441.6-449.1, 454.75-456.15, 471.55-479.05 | -0.03 nm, 0.527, 0.587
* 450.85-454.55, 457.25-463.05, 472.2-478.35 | -0.24 nm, 0.549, 0.586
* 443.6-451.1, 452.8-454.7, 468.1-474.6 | 0.05 nm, 0.542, 0.584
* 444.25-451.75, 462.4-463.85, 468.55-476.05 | -0.07 nm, 0.545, 0.586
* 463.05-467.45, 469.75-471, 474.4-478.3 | 0.01 nm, 0.568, 0.582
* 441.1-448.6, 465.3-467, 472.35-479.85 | -0.02 nm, 0.527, 0.584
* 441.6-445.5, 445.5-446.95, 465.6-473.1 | 0.10 nm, 0.531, 0.576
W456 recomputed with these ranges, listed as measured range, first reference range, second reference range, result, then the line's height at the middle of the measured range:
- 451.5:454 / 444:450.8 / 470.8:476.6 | 0.065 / 0.549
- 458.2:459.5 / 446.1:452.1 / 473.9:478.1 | -0.001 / 0.566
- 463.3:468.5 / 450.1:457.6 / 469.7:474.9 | 0.095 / 0.579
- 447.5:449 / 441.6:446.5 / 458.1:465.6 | -0.008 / 0.535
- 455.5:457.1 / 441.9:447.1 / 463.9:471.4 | -0.059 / 0.546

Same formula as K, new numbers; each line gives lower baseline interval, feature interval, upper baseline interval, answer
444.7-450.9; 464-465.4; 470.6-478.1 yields 0.03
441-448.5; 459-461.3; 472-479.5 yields -0.03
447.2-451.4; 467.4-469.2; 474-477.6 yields -0.01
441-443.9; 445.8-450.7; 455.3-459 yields 0.01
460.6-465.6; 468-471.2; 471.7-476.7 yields 0.09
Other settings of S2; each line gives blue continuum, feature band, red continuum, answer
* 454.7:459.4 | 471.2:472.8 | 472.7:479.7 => -0.03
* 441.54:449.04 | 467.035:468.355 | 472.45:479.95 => -0.01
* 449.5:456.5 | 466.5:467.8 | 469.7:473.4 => 0.05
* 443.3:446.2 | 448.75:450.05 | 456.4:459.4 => -0.03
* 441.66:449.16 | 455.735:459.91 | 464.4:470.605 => -0.04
